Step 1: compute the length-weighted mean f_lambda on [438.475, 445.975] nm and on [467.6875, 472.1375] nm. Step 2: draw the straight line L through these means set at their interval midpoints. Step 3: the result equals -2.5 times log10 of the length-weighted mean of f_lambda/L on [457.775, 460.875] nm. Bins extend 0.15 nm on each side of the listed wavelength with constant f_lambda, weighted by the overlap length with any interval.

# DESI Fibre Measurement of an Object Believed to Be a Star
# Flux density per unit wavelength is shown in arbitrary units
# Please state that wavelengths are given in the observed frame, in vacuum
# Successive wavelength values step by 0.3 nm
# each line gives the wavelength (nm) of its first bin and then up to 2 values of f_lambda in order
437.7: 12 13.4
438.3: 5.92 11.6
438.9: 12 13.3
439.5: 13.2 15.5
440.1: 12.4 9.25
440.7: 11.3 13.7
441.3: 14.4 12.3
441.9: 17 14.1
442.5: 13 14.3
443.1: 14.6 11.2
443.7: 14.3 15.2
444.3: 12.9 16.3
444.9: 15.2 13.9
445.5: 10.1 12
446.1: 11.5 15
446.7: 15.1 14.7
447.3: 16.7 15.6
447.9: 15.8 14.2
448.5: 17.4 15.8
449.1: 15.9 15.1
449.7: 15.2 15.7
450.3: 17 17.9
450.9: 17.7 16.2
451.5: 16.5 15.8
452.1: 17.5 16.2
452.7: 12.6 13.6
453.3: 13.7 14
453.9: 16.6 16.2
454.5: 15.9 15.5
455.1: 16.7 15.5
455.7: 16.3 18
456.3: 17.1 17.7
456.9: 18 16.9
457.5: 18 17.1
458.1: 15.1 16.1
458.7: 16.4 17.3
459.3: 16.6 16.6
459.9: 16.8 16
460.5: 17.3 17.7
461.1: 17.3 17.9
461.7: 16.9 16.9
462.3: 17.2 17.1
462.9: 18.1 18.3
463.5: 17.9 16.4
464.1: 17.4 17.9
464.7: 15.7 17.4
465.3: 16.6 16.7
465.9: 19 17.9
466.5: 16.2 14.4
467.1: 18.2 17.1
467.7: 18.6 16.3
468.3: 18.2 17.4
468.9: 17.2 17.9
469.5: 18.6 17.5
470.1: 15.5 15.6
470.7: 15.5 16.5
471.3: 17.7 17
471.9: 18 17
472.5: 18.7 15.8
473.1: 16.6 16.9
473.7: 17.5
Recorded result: -0.06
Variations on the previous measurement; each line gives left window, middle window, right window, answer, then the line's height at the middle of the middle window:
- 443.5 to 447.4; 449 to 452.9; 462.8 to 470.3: -0.09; 14.9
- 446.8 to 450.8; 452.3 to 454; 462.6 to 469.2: 0.14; 16.3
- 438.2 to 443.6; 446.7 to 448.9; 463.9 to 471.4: -0.13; 13.9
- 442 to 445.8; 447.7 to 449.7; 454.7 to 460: -0.06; 14.8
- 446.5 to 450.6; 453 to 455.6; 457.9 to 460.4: 0.05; 16.1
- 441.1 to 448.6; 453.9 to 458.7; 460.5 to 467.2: -0.04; 16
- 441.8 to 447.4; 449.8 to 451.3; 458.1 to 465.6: -0.12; 15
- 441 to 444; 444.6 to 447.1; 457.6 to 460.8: 0.07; 14.5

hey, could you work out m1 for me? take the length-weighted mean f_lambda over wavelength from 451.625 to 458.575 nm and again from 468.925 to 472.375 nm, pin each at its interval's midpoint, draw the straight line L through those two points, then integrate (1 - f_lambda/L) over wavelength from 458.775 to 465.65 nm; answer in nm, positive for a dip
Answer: -0.26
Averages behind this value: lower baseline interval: 16.1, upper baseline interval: 17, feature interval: 17.1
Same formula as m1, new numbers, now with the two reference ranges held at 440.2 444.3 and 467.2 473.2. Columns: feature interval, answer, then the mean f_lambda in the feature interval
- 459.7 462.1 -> -0.18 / 17.1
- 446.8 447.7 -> -0.10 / 15.6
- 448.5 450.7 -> -0.27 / 16.1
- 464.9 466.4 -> -0.09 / 17.5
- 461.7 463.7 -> -0.17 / 17.5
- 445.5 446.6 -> 0.11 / 12.6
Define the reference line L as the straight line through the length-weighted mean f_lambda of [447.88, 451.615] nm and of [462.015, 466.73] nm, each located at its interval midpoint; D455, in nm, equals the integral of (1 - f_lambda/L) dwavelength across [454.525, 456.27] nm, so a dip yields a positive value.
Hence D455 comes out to 0.02 nm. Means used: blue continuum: 16.2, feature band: 16.4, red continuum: 17.3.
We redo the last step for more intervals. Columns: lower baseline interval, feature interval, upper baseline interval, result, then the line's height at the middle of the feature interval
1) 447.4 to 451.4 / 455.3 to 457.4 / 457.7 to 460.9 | -0.08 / 16.5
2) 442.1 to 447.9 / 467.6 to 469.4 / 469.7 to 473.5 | -0.12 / 16.5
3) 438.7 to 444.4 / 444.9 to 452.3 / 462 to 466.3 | -0.36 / 14.6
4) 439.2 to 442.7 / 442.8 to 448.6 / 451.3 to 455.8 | -0.05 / 14.1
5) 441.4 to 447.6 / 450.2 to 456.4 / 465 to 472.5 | -0.35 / 15.1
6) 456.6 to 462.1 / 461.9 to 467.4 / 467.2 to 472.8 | -0.03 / 17.1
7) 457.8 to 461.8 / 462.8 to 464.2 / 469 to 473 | -0.06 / 16.9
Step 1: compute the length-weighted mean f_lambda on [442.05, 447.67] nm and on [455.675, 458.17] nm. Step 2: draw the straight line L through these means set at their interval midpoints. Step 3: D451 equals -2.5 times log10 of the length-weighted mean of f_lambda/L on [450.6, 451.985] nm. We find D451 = -0.07 mag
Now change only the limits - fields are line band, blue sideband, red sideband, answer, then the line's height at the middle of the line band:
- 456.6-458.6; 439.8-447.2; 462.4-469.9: -0.07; 15.9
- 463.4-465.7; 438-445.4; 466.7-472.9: -0.04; 16.4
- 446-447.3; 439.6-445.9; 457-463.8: -0.01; 14.3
